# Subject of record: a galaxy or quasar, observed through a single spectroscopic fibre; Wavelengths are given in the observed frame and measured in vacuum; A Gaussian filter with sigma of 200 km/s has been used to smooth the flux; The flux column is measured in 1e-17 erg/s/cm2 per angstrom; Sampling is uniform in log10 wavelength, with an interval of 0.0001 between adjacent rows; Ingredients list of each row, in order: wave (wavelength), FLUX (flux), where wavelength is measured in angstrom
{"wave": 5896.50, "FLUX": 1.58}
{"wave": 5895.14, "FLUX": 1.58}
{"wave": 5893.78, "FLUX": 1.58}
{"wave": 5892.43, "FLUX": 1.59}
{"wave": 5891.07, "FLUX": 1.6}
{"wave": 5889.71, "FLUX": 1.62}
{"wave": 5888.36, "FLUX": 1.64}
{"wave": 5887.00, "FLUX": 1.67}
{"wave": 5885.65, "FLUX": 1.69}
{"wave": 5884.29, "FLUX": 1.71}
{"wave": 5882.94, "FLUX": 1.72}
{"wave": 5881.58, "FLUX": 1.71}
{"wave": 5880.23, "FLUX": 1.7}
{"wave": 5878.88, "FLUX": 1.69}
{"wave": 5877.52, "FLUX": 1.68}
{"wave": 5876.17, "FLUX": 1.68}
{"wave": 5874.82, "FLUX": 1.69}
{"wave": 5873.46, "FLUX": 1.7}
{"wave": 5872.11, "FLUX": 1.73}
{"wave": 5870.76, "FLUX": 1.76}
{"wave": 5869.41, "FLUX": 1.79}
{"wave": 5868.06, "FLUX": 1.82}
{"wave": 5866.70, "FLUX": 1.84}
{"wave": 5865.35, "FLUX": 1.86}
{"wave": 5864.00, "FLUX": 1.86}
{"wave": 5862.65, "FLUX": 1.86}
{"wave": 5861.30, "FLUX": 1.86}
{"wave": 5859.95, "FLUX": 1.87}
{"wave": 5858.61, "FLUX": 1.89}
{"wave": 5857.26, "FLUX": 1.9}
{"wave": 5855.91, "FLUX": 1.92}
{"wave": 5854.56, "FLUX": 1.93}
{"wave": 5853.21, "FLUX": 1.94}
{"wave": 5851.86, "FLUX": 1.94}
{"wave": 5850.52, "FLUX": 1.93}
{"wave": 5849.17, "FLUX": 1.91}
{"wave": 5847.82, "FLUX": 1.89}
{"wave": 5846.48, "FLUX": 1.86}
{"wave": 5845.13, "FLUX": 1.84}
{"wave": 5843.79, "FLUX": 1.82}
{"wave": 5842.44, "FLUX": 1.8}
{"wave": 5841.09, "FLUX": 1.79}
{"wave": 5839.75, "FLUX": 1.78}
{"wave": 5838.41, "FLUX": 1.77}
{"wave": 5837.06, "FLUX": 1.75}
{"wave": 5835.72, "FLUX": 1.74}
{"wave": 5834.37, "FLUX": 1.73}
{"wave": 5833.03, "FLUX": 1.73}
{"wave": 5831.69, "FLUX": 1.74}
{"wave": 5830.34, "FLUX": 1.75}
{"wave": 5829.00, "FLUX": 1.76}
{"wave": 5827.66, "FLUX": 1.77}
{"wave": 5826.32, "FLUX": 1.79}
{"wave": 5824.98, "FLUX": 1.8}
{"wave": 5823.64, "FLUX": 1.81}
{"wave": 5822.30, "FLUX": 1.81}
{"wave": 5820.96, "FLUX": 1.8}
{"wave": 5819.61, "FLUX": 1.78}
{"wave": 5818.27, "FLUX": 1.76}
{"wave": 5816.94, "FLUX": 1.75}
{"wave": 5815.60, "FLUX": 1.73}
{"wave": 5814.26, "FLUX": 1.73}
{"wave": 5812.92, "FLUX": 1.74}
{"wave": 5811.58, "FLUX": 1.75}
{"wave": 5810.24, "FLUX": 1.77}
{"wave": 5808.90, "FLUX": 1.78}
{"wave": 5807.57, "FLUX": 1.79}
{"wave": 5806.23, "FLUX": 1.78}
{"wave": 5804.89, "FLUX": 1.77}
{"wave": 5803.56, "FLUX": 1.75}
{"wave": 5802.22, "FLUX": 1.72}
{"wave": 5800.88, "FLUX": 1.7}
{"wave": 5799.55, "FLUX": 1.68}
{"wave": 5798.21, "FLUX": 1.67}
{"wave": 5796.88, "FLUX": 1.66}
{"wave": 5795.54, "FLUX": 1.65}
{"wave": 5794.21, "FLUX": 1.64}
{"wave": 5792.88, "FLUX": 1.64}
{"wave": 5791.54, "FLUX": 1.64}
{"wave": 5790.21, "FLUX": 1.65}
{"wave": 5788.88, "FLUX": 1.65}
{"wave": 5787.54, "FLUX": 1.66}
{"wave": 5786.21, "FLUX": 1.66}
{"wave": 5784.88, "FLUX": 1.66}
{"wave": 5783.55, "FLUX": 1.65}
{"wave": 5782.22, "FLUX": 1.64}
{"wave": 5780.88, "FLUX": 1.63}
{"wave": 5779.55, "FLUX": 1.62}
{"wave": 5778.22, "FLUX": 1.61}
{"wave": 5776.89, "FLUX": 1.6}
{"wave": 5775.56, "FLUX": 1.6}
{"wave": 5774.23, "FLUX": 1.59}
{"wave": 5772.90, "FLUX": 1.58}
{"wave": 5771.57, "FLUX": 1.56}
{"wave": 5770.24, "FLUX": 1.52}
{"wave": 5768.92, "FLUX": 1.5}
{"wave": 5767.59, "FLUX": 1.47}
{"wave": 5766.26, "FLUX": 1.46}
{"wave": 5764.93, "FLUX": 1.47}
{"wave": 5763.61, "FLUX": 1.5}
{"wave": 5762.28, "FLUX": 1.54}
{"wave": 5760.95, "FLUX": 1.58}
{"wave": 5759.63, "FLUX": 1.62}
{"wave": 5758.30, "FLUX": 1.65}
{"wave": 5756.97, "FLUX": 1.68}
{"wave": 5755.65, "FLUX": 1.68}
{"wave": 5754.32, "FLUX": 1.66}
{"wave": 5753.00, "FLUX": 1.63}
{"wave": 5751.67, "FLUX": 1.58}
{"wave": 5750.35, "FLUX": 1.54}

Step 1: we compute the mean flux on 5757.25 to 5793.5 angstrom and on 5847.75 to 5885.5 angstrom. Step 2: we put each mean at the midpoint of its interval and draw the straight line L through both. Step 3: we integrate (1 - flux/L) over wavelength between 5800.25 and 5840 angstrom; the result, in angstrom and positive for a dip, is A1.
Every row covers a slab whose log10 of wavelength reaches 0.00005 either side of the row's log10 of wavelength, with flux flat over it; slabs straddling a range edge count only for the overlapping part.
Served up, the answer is -1.46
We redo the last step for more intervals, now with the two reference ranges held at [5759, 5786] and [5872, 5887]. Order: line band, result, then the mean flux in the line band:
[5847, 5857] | -1.53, 1.92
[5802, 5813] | -1.03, 1.76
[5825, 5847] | -1.73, 1.78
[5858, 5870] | -1.22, 1.85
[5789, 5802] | -0.50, 1.66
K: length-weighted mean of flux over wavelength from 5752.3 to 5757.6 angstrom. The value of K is 1.66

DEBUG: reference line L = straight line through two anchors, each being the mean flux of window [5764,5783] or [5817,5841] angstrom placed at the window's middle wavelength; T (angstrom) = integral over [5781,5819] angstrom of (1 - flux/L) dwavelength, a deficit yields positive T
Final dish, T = -0.9 angstrom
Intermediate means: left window 1.56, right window 1.77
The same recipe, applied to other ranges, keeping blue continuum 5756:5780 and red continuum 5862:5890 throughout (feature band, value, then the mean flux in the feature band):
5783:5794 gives -0.4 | 1.65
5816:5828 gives -1.0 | 1.79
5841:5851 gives -1.0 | 1.86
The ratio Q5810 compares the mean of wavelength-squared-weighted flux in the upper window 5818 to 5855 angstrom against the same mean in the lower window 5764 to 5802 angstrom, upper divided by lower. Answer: 1.15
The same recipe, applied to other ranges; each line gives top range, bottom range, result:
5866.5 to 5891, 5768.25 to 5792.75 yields 1.10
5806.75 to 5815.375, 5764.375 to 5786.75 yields 1.13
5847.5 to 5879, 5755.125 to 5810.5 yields 1.15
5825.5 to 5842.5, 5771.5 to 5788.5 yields 1.11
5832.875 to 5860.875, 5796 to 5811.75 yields 1.08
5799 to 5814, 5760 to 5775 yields 1.16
